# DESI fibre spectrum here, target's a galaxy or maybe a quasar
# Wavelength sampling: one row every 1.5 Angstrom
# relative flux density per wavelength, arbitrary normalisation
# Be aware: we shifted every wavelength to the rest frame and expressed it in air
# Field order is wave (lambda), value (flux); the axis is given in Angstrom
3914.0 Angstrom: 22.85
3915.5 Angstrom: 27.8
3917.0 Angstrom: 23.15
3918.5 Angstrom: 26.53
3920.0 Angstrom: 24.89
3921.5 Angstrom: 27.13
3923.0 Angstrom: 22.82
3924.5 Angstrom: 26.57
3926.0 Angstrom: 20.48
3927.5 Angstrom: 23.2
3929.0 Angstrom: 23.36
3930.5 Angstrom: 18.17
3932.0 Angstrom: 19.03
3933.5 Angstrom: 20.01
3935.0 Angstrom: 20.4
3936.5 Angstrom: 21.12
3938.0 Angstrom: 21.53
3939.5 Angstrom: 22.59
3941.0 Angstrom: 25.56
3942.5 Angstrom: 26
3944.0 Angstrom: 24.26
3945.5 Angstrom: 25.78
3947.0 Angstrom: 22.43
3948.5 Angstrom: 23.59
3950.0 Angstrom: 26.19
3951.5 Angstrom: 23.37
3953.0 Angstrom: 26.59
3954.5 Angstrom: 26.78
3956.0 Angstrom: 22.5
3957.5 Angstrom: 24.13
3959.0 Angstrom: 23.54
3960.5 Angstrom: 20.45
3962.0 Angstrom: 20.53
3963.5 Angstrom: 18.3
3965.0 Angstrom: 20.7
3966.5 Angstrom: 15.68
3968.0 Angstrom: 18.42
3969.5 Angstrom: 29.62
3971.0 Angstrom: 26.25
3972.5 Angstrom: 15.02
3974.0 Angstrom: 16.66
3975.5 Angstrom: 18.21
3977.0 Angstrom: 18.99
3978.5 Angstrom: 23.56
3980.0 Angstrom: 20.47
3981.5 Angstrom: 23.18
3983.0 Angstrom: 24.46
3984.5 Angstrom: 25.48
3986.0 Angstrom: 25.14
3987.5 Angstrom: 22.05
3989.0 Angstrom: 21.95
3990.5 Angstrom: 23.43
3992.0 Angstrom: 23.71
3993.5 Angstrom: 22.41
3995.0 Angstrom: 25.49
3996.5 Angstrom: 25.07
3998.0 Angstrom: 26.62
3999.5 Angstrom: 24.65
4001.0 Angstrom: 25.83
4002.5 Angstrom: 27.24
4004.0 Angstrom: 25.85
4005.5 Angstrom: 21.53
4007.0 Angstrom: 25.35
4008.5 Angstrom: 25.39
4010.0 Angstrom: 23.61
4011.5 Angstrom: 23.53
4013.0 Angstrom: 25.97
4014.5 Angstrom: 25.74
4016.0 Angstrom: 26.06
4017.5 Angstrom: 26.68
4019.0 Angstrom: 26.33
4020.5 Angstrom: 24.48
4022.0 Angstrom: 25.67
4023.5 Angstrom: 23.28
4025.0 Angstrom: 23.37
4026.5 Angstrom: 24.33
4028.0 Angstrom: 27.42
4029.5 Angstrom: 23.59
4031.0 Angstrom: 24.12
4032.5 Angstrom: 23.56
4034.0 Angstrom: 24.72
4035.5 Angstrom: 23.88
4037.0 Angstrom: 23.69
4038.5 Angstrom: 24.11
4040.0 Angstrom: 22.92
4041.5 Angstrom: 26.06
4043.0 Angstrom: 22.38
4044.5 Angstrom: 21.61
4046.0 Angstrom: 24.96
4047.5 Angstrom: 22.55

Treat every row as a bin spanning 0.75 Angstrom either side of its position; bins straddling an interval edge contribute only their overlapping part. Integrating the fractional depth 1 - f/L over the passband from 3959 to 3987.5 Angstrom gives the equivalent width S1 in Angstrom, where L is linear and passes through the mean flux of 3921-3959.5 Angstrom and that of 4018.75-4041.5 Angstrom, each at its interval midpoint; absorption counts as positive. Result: 2.95 Angstrom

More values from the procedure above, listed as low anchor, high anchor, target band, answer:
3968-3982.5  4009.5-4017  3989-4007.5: -0.8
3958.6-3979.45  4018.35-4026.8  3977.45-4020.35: -3.4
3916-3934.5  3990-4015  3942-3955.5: -0.8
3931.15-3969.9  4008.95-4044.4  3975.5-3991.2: 0.5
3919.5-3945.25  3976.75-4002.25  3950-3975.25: 1.6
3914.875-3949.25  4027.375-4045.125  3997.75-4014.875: -0.9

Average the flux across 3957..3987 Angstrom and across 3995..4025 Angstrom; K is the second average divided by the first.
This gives 1.2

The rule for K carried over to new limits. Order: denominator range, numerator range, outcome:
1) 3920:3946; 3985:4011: 1.07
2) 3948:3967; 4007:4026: 1.11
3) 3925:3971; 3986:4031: 1.10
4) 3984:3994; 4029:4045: 1.01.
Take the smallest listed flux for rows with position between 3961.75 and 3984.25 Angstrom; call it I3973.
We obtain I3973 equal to 15.02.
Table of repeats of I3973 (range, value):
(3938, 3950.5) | 21.53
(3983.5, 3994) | 21.95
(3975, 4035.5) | 18.21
